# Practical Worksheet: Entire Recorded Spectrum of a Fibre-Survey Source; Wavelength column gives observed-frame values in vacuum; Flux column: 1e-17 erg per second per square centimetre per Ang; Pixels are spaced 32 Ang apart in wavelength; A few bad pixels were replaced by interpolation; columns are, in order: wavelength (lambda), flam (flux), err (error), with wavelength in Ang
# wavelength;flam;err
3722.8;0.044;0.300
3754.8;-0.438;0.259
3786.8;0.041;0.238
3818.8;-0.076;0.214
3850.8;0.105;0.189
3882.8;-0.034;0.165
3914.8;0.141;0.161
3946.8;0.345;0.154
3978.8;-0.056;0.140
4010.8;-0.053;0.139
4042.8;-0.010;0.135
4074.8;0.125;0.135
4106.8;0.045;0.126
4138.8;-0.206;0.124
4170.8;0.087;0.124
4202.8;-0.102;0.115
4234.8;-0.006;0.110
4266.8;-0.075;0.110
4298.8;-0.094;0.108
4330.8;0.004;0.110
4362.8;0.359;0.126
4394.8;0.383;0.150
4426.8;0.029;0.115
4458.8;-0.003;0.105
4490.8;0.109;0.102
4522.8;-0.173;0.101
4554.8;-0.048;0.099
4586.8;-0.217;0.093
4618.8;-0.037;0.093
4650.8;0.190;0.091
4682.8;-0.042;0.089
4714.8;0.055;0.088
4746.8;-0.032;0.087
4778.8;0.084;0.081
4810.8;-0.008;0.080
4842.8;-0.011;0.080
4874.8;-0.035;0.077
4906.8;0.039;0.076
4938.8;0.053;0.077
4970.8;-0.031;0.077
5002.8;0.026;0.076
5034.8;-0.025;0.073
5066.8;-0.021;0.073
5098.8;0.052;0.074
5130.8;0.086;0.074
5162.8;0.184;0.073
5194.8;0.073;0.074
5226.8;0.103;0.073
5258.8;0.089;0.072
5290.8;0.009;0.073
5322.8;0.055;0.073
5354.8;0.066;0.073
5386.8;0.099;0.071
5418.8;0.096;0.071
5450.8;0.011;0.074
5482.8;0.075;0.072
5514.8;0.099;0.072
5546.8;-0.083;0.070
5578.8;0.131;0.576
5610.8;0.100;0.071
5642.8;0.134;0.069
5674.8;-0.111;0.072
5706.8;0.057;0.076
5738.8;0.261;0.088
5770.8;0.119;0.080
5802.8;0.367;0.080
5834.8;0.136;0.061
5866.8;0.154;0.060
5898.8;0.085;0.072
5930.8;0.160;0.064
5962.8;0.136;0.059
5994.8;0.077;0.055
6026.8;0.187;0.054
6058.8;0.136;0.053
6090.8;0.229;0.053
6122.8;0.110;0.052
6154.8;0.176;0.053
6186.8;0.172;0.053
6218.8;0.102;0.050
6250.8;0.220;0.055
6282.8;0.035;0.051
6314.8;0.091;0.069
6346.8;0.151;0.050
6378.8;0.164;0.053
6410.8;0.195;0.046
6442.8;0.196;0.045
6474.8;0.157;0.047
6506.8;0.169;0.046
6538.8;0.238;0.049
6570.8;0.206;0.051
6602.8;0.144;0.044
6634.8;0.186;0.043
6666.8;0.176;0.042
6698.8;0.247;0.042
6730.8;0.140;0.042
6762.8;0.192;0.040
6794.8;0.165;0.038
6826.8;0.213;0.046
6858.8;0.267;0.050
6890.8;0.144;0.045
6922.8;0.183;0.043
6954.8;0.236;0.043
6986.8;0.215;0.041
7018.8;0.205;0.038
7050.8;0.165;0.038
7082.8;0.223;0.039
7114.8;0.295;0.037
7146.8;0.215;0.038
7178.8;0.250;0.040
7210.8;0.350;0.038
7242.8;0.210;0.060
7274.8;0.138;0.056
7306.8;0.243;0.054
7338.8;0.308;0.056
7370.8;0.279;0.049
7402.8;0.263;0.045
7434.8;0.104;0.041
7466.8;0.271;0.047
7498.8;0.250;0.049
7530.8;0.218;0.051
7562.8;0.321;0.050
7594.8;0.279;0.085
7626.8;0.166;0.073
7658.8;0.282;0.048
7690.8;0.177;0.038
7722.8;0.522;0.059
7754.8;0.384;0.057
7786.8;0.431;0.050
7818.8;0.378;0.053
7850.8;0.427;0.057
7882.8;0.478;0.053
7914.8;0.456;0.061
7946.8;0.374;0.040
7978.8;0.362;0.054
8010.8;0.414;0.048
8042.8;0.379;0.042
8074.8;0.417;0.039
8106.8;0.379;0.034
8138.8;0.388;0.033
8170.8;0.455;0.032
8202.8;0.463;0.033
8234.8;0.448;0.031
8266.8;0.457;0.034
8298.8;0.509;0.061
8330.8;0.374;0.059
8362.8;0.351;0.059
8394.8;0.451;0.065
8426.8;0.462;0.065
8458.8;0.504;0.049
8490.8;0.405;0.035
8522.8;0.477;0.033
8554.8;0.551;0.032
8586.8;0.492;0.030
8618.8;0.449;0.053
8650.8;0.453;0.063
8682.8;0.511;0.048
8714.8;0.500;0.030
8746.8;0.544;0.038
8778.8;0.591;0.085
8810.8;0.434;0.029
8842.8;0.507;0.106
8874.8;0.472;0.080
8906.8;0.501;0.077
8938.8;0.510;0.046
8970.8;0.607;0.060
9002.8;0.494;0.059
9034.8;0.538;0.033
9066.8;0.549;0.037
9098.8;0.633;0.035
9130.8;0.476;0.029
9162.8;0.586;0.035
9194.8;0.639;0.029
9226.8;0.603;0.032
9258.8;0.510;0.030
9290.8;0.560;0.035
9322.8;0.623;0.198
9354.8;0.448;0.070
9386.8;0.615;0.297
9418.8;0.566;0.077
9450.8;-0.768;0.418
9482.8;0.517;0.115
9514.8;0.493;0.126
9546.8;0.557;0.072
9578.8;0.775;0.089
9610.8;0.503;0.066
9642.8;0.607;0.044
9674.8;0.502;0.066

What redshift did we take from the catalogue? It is 0.936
